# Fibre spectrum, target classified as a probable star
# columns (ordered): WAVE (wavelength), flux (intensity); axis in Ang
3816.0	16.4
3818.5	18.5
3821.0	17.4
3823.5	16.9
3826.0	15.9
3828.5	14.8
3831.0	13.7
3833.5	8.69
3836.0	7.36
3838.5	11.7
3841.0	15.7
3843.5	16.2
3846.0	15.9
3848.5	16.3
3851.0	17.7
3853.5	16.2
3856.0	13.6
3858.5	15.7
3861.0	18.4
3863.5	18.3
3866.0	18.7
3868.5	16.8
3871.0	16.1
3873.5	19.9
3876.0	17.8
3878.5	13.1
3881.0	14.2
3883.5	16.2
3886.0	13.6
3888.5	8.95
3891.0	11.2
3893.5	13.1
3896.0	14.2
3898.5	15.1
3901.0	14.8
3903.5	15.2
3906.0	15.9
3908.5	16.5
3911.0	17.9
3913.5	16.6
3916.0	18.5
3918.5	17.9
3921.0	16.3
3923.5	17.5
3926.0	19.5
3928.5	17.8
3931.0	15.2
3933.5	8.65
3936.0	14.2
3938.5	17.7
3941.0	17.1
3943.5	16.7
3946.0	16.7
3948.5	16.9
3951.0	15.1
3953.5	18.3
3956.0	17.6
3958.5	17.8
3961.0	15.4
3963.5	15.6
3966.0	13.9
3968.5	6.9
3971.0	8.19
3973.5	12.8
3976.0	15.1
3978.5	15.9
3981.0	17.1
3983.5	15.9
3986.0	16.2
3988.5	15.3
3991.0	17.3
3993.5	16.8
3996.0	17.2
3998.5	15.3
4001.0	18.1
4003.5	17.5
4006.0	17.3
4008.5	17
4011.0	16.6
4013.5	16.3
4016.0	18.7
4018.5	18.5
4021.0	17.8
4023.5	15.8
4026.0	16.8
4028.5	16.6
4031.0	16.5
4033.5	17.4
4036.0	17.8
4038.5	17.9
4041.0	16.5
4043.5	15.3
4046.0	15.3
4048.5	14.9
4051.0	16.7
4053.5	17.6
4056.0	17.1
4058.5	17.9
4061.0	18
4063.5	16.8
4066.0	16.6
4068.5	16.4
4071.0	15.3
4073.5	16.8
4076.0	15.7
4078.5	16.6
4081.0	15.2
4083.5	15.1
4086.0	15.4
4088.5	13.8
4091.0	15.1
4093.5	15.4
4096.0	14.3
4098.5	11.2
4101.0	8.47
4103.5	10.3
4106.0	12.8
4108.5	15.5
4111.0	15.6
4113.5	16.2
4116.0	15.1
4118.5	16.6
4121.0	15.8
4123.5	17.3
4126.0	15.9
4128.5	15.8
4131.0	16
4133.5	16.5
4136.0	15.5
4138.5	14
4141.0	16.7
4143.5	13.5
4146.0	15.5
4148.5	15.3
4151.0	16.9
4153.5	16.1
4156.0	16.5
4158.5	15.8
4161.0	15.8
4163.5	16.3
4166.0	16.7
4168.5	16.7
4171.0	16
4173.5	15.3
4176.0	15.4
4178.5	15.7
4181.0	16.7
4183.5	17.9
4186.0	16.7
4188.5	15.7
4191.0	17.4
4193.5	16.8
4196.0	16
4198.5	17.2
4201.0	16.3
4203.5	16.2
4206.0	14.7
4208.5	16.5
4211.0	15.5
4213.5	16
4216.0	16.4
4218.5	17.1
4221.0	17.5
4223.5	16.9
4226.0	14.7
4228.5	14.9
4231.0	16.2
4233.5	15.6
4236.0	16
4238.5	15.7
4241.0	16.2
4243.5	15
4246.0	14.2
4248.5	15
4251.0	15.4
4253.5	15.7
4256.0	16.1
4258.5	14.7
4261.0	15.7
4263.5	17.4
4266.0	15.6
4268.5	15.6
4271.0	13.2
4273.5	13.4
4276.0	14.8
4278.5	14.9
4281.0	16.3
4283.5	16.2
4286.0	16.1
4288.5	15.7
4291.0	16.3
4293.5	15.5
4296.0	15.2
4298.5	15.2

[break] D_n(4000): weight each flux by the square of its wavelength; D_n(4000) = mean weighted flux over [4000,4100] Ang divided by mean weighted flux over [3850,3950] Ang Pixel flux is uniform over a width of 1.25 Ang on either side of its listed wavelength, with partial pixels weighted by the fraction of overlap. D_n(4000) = 1.1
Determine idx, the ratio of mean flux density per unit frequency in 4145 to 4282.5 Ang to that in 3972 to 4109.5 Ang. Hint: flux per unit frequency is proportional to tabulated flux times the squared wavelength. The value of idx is 1.1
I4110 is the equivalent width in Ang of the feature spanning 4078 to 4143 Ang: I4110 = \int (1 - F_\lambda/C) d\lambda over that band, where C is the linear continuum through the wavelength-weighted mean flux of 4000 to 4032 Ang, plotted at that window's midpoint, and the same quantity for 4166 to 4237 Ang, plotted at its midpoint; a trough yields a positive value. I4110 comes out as 7.3 Ang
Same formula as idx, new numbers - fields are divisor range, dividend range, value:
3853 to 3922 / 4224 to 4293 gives 1.18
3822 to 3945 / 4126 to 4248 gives 1.20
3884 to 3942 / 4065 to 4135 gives 1.07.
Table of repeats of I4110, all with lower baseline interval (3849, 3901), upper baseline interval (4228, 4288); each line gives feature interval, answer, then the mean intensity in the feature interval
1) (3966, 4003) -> 1.32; 14.9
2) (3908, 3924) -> -1.98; 17.3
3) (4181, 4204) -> -1.91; 16.7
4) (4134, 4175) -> -0.99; 15.8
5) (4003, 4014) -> -1.08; 16.9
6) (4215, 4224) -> -0.92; 17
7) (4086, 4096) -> 0.42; 14.8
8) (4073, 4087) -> -0.29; 15.8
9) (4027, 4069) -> -3.69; 16.8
